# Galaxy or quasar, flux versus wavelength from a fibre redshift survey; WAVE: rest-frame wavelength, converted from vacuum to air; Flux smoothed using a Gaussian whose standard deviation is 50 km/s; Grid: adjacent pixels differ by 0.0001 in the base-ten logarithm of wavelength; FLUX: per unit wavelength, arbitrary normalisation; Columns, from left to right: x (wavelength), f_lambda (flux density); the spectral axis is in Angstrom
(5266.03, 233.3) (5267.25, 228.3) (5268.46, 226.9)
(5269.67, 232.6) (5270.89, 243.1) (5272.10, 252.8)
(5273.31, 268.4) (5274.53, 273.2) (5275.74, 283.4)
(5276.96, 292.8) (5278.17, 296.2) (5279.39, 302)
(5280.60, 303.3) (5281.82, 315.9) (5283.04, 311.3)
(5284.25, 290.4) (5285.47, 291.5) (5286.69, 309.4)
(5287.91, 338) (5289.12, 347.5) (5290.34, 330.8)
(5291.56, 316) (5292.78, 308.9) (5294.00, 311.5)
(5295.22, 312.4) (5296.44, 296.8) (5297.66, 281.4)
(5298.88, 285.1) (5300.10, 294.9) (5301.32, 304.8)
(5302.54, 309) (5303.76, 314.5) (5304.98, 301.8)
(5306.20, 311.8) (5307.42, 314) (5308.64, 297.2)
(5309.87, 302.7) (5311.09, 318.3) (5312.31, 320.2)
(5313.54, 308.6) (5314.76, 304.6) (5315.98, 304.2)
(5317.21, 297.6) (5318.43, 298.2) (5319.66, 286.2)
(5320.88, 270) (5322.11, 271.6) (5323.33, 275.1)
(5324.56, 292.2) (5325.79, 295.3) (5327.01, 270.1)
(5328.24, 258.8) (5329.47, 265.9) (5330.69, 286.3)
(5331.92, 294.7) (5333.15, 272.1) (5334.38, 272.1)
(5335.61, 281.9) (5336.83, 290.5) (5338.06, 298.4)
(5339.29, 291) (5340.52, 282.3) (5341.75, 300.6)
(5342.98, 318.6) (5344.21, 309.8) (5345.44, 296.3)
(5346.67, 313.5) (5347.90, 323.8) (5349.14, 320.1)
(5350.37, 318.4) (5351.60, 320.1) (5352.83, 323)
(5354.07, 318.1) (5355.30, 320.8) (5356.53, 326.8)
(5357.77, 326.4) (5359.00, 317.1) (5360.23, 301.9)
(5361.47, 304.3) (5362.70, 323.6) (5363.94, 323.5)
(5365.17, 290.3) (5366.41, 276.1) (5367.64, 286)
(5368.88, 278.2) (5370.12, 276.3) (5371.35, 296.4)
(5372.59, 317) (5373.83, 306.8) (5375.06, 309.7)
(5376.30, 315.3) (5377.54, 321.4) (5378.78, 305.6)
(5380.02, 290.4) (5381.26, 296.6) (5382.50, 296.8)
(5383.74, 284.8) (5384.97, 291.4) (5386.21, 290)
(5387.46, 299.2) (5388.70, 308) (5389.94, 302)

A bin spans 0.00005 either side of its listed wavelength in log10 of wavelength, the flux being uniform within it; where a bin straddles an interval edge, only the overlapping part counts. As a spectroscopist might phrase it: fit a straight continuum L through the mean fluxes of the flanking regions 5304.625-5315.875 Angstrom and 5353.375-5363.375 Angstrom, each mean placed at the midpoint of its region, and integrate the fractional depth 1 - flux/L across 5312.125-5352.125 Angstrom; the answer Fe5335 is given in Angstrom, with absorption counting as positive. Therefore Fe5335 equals 2.4 Angstrom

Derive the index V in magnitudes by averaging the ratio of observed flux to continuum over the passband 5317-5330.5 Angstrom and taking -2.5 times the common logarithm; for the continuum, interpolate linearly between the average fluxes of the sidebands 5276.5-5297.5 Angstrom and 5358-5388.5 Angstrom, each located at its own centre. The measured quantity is 0.10 mag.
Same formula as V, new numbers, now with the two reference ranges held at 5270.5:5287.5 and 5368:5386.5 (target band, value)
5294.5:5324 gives -0.026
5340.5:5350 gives -0.052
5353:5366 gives -0.064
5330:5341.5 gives 0.032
